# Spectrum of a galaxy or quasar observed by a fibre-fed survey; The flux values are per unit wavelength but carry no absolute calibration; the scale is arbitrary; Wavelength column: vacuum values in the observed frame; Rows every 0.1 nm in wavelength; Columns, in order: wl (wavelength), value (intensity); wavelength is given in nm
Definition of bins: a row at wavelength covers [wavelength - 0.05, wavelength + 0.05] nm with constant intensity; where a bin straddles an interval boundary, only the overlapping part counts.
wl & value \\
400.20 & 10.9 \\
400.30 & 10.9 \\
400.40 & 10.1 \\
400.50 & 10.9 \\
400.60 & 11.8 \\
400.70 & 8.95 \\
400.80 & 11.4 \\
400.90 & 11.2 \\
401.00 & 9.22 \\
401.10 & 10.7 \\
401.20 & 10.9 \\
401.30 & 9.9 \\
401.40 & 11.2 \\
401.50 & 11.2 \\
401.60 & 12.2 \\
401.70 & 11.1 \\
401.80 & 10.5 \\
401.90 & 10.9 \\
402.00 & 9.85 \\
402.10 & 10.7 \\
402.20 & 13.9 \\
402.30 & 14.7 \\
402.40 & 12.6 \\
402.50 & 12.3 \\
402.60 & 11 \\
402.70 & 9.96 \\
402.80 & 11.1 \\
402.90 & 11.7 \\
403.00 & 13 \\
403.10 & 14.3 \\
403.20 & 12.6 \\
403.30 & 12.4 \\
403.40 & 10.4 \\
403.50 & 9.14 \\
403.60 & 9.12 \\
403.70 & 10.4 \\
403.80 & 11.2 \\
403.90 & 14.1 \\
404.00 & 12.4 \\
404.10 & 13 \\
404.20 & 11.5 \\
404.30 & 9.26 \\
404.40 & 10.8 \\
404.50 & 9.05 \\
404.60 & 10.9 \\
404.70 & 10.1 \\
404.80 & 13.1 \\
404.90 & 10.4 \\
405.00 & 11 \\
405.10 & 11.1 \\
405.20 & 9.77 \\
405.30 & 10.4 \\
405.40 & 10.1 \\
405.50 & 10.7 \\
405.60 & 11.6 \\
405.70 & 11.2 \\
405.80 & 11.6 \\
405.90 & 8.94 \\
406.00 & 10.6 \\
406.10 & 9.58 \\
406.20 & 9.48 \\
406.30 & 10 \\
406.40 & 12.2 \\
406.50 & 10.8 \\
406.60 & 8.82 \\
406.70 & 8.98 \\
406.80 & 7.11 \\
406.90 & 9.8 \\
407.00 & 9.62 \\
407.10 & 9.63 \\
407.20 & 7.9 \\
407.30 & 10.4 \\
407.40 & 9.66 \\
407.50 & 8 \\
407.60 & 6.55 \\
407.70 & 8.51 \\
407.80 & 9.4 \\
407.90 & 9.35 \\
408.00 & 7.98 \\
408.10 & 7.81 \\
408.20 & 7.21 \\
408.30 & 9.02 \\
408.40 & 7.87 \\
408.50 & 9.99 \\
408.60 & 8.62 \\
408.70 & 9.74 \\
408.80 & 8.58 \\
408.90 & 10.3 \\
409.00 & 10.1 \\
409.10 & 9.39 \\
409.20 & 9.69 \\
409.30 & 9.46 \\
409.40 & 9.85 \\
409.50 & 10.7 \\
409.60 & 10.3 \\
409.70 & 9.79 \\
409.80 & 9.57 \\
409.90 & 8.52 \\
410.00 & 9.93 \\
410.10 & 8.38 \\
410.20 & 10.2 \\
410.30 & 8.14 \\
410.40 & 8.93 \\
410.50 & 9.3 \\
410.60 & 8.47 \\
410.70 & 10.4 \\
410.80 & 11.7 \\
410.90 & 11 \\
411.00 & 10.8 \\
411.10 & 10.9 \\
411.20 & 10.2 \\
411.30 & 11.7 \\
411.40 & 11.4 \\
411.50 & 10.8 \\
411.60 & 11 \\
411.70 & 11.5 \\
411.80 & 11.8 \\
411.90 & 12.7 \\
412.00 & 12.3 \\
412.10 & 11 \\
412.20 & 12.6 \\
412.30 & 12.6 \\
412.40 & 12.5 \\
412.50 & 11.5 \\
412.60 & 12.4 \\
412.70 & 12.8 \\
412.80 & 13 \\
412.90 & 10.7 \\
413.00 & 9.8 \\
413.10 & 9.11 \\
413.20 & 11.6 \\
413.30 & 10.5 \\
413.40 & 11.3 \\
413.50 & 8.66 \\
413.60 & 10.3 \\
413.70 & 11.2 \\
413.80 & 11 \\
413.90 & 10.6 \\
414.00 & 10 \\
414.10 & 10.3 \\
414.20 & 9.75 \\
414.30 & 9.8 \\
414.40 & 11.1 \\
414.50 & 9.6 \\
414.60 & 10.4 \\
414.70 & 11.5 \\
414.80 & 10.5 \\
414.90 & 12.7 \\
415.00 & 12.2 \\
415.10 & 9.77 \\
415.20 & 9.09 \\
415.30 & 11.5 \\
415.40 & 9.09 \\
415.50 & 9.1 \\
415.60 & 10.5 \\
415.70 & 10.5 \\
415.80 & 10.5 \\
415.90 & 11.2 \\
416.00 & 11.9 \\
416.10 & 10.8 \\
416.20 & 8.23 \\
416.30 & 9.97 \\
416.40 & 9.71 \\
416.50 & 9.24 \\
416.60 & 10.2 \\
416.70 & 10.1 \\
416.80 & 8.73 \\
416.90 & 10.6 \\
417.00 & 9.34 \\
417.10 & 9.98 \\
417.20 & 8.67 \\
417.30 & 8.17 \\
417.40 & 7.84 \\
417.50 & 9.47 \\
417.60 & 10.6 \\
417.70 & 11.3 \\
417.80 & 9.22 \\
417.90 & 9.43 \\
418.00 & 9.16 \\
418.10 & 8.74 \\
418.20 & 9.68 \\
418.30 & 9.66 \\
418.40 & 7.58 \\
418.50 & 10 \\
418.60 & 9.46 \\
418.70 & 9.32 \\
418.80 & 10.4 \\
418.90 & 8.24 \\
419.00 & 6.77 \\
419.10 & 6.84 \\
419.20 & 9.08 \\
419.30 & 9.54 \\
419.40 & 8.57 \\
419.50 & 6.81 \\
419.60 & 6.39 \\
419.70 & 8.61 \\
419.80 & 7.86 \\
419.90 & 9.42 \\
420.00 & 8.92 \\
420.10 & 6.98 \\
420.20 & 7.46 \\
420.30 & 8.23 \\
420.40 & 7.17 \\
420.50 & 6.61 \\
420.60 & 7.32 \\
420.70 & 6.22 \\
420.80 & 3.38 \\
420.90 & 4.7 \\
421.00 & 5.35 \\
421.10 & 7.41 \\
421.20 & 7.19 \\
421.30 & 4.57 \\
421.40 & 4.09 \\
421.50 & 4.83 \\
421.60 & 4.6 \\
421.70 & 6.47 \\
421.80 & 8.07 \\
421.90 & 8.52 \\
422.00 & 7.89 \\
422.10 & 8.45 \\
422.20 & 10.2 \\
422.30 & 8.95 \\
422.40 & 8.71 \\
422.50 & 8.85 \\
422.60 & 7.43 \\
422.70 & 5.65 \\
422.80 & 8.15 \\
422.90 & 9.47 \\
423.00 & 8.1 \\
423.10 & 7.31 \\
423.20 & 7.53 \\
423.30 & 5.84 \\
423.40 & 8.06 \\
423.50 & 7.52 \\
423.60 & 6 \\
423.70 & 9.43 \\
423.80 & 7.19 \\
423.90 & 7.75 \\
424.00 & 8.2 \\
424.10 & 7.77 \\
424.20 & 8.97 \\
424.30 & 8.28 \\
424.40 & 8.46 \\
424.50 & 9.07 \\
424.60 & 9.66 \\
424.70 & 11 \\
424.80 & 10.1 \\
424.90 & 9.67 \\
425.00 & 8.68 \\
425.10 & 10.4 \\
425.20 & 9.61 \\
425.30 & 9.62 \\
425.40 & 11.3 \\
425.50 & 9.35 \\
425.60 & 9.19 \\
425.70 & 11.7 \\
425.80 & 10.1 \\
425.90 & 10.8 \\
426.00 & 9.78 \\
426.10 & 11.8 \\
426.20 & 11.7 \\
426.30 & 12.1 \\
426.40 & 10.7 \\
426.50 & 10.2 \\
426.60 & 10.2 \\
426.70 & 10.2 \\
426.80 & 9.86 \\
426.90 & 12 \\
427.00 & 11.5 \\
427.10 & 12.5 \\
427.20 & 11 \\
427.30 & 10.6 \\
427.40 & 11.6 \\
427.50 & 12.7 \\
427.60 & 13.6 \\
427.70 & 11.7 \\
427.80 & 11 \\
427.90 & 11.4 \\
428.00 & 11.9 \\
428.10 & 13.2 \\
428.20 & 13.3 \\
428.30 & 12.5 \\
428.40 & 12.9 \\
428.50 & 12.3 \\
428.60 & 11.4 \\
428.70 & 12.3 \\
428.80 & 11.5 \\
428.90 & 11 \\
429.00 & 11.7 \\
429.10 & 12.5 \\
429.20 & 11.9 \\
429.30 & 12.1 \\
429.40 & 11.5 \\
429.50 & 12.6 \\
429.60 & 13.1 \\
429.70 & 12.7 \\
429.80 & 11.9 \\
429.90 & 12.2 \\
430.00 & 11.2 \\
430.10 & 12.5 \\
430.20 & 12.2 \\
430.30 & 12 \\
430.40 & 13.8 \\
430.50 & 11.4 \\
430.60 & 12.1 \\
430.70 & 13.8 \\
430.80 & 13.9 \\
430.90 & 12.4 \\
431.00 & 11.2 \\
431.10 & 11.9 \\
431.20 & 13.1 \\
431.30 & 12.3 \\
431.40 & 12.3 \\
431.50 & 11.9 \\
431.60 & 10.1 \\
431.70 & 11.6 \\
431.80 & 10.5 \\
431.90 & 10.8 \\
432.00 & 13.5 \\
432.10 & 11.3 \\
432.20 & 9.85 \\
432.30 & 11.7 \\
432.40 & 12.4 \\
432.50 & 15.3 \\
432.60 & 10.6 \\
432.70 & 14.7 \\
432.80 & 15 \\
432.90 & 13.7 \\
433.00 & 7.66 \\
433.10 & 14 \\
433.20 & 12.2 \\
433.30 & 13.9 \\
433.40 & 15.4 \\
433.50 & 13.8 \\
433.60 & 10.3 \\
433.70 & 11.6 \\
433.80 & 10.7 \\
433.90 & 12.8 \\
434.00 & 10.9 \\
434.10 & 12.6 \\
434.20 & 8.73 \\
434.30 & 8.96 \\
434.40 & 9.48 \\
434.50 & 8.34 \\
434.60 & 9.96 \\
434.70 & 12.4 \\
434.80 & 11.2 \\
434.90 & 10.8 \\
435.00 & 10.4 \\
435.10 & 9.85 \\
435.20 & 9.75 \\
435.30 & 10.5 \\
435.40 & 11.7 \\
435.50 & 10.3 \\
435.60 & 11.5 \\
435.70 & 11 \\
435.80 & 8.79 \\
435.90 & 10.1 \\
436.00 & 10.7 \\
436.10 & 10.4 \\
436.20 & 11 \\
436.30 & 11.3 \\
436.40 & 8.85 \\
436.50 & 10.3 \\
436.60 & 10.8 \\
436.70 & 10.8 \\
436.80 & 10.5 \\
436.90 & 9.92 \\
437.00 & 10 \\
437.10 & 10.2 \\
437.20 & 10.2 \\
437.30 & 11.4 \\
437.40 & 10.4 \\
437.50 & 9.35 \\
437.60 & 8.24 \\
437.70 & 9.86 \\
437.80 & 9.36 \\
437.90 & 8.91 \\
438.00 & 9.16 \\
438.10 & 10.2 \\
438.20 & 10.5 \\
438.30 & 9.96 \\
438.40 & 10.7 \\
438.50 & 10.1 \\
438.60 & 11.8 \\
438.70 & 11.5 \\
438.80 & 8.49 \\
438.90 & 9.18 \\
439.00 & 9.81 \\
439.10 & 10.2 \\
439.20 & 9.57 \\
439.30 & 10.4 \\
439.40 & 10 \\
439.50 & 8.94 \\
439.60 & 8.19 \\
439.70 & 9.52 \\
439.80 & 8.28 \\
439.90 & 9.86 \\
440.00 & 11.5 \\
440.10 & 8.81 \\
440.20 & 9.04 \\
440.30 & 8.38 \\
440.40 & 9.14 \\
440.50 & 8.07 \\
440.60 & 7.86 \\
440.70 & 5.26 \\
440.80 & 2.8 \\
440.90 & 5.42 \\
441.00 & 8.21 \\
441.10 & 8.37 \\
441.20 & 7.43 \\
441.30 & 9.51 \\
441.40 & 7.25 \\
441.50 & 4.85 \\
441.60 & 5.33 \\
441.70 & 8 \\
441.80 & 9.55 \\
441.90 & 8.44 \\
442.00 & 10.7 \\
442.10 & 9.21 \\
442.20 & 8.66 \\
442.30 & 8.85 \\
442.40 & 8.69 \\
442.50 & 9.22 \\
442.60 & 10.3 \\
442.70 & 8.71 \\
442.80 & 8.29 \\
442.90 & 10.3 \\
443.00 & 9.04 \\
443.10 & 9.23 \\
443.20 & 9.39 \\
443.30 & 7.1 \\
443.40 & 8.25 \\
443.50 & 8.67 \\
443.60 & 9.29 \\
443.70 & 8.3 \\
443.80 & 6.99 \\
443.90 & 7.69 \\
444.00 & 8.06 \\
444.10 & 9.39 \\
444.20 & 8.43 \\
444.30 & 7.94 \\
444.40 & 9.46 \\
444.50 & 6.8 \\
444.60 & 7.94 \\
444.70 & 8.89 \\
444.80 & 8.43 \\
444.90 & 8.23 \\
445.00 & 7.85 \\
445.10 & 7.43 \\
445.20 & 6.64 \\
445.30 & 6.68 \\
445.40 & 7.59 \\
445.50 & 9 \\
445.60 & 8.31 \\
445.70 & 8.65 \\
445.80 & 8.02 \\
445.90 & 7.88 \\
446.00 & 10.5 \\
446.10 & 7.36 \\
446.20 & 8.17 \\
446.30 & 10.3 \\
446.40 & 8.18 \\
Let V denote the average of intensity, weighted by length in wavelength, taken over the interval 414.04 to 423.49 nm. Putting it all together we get 8.65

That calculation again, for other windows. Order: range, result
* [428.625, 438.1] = 11.3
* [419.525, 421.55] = 6.64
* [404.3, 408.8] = 9.65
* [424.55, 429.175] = 11.2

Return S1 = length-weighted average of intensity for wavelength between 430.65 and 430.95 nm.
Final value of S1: 13.4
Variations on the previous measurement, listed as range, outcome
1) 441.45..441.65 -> 5.09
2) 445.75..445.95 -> 7.95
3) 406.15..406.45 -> 10.6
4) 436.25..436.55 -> 10.2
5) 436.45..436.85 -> 10.6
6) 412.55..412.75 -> 12.6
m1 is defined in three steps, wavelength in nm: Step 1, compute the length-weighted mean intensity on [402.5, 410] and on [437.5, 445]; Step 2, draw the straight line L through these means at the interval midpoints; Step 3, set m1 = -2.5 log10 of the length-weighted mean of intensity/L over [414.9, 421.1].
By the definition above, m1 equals 0.09 mag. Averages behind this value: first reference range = 10.1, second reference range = 8.73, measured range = 8.89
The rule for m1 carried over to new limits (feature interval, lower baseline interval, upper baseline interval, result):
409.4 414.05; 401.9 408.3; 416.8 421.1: -0.140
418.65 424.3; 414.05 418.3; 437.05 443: 0.288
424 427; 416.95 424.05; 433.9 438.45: -0.164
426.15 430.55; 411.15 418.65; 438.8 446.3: -0.247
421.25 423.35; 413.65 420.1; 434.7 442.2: 0.291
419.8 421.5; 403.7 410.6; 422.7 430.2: 0.491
